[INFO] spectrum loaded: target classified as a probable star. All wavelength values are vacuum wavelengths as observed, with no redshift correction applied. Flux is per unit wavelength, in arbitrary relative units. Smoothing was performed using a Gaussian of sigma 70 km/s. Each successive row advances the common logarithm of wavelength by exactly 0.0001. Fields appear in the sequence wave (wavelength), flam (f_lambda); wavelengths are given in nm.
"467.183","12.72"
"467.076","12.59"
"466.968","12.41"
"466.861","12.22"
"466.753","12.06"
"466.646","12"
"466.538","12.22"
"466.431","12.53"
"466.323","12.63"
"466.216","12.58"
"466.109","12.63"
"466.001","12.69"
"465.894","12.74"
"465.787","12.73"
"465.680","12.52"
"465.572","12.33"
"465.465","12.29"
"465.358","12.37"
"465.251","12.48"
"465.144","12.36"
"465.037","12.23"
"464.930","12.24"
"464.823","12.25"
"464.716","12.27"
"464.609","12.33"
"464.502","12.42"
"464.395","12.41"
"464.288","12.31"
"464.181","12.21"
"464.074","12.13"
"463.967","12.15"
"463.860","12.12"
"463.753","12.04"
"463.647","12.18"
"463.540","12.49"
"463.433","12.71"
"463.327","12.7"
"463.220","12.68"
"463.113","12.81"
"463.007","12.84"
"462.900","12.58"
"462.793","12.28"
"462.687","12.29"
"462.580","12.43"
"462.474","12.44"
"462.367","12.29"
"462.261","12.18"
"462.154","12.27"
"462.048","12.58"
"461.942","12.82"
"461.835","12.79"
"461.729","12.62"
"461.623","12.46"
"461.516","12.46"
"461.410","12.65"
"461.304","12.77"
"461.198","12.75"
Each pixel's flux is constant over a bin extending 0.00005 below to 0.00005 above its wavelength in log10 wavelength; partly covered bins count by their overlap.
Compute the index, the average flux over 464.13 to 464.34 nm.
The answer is 12.3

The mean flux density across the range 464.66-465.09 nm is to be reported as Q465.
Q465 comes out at 12.3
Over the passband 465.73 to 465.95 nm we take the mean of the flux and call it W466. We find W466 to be 12.8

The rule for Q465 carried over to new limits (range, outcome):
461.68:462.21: 12.6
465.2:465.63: 12.4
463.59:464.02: 12.1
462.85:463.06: 12.7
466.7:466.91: 12.1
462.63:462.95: 12.4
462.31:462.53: 12.4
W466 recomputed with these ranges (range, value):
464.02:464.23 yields 12.2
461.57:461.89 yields 12.6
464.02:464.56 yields 12.3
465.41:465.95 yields 12.5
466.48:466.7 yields 12.1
